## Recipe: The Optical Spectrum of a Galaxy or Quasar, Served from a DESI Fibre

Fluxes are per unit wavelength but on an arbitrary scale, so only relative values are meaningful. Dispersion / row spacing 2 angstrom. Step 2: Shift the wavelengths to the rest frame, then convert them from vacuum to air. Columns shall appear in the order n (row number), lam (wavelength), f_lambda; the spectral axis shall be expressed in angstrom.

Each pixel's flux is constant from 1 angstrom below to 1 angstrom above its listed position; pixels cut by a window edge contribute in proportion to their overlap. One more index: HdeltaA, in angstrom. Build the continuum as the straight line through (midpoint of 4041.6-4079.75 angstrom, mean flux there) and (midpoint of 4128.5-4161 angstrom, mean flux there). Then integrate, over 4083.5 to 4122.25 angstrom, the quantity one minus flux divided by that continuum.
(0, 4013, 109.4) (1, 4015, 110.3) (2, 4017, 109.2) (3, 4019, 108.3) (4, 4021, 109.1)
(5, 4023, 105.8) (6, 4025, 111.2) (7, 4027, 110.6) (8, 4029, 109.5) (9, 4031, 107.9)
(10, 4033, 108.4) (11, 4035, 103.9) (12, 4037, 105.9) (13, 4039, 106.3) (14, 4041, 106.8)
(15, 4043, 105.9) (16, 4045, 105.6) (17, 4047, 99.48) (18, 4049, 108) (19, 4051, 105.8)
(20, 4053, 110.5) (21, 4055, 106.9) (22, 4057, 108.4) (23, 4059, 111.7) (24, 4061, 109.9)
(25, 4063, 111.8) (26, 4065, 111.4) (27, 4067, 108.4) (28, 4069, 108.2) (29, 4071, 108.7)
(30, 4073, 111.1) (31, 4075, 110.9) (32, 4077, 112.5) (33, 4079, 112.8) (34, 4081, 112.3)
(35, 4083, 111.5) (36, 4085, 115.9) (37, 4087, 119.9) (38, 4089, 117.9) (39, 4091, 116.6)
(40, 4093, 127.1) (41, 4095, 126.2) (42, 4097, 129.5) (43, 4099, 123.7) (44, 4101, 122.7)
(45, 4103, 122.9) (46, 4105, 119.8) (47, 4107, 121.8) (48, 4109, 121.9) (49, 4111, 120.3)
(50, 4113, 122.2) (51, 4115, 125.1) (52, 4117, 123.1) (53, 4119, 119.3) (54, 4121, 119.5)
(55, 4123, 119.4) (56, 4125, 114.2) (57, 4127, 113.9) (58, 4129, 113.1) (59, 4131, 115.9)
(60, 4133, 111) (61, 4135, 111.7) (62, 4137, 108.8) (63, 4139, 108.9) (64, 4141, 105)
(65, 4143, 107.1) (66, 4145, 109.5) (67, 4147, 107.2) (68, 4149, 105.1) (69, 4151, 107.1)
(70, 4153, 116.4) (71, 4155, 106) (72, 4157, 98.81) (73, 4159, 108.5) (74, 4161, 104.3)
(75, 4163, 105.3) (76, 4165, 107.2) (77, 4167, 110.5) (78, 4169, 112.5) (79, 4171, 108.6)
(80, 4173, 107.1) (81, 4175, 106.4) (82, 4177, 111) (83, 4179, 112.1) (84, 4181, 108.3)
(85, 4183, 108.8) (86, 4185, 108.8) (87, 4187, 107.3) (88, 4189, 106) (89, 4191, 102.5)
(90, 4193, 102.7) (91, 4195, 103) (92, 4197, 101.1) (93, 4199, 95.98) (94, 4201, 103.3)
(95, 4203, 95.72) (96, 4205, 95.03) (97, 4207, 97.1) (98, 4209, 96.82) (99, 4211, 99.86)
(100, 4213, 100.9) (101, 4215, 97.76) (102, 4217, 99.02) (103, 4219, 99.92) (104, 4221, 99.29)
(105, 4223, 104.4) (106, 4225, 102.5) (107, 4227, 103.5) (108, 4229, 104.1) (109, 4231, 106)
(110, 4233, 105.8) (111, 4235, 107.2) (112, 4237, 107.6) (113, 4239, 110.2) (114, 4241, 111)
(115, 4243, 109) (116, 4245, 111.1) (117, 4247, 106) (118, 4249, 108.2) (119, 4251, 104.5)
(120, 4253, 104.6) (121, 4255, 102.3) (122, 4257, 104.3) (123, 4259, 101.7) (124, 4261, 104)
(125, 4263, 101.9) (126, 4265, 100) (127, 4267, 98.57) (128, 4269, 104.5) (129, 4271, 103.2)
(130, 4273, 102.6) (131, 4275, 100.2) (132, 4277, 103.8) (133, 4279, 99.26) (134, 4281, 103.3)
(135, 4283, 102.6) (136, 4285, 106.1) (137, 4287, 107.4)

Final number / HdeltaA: -4.7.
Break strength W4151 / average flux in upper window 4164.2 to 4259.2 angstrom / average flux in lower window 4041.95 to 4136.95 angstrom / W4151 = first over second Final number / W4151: 0.9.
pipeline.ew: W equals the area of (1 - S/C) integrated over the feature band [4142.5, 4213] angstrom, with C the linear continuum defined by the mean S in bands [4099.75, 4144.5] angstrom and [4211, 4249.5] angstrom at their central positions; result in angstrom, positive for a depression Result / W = 3.4 angstrom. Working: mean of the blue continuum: 117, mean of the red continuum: 105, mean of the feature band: 105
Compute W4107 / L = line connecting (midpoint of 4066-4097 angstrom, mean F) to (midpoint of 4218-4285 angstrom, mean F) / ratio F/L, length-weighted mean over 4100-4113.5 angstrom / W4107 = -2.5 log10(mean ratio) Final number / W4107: -0.075 mag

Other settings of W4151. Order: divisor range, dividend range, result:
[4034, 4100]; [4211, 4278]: 0.93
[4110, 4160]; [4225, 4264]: 0.94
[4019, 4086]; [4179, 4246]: 0.95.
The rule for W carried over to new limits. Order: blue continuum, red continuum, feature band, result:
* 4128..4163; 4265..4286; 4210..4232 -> 0.7 angstrom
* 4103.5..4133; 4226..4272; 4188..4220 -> 3.0 angstrom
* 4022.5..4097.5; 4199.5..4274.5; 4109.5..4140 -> -2.4 angstrom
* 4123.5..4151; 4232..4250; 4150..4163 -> 0.4 angstrom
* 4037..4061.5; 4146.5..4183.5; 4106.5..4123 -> -2.1 angstrom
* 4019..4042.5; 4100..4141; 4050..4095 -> -0.1 angstrom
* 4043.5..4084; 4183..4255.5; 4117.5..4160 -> -1.8 angstrom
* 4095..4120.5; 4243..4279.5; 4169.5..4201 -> 2.0 angstrom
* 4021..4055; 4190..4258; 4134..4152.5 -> -0.6 angstrom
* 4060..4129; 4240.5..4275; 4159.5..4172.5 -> 0.4 angstrom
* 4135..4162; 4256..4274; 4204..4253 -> 0.1 angstrom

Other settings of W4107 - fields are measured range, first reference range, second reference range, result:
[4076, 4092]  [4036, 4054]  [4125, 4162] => -0.076 mag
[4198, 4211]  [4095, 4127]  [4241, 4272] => 0.137 mag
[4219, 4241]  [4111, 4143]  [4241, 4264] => 0.022 mag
